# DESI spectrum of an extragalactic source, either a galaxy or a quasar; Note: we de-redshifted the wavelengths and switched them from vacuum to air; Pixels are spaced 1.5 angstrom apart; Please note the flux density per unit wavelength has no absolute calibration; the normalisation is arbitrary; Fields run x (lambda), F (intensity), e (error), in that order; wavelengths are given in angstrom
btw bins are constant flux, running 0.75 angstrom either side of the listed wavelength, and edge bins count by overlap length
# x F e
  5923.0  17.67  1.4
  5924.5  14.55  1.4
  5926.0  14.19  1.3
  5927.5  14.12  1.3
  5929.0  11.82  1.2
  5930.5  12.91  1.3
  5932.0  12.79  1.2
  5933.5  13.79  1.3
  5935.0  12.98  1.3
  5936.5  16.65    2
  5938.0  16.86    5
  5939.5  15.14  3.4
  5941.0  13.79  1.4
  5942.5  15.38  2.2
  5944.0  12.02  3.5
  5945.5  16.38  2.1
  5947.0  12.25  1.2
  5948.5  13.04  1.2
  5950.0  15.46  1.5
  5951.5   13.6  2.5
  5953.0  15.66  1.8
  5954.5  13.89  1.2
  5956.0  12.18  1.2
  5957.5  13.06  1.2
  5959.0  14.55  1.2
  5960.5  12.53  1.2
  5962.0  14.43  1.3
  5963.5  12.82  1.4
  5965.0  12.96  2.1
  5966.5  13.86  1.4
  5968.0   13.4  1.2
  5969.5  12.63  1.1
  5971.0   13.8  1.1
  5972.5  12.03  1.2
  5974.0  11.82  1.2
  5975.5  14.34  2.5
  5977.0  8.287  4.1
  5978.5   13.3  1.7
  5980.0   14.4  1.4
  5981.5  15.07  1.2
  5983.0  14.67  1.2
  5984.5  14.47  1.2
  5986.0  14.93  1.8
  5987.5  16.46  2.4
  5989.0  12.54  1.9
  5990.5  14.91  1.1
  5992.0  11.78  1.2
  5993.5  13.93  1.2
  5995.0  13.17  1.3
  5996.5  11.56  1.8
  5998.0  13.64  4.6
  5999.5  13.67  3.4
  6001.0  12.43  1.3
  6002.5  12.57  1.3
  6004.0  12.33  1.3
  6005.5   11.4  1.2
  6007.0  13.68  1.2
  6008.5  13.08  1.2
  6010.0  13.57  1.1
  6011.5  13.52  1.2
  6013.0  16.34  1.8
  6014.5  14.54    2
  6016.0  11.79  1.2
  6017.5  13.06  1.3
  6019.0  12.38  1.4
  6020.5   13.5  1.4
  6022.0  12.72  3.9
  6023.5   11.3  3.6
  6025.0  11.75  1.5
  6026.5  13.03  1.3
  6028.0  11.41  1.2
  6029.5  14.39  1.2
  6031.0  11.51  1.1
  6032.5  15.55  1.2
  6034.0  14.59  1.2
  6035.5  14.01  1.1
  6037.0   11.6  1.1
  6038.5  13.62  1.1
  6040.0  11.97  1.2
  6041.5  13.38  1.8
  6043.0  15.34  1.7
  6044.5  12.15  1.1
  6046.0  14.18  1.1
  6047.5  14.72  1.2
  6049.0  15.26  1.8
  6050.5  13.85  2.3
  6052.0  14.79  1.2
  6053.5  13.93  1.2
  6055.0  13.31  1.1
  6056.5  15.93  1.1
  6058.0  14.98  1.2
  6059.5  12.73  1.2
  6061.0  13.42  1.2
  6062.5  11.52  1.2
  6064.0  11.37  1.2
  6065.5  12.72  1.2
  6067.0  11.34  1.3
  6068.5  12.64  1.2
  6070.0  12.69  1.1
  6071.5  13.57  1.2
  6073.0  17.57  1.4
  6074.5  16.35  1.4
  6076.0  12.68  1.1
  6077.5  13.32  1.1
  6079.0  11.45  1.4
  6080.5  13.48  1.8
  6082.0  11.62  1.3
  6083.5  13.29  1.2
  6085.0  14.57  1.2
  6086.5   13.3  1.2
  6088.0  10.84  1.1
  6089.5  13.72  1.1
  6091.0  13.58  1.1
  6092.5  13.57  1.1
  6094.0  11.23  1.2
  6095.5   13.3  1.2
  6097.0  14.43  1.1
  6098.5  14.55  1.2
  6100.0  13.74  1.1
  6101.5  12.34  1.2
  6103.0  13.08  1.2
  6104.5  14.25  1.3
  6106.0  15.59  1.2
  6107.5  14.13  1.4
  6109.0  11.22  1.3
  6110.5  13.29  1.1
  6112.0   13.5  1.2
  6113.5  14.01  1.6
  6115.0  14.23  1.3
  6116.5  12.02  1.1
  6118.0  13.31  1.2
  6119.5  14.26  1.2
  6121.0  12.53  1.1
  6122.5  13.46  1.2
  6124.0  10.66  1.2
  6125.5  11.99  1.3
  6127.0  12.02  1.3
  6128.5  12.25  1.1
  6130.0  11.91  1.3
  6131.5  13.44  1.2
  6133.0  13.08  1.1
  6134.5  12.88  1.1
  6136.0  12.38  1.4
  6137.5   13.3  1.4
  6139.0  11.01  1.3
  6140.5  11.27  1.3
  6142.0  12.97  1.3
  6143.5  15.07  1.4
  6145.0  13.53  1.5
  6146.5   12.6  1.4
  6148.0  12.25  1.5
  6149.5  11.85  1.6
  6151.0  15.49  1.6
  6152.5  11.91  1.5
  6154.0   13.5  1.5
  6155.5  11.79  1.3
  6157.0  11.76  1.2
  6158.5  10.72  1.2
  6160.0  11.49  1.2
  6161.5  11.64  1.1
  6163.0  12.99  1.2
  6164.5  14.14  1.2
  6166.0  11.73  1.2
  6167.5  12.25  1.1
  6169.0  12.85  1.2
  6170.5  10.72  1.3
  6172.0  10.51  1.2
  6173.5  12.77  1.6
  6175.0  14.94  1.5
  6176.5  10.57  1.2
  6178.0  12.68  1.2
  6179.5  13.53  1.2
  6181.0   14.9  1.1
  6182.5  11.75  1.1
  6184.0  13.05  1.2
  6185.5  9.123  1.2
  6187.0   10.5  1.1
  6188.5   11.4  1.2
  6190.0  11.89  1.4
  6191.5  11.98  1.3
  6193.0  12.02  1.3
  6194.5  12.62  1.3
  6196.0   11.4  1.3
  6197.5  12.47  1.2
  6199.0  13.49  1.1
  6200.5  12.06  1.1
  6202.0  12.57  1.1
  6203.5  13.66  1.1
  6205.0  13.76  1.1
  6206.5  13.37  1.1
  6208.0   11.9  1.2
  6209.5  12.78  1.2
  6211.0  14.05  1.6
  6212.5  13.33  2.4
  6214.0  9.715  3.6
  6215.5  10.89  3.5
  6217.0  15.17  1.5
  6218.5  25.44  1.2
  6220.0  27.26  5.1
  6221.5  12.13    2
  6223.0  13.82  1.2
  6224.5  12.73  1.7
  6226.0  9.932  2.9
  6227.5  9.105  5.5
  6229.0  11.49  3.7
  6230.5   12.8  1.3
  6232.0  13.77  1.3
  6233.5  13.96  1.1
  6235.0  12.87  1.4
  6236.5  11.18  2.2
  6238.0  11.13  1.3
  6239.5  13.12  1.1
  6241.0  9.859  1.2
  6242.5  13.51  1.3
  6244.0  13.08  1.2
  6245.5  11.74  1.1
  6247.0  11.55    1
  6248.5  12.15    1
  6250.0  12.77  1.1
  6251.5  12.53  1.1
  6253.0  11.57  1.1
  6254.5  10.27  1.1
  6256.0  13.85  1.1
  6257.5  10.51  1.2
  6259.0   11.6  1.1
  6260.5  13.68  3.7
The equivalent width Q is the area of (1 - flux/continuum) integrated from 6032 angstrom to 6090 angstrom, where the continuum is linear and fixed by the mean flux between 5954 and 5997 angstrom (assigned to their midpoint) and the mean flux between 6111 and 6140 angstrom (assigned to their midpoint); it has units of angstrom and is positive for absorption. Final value -2.21 angstrom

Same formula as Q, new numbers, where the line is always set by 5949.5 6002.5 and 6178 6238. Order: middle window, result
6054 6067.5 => 0.2 angstrom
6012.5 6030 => 0.6 angstrom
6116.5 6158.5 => 1.7 angstrom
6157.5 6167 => 0.7 angstrom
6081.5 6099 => 0.1 angstrom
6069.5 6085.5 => -0.5 angstrom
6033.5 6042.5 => 0.1 angstrom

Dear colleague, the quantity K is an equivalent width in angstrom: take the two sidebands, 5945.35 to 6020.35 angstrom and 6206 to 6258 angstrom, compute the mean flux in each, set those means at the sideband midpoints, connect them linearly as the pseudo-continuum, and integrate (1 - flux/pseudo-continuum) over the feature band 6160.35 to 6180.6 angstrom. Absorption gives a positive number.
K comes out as 1.06 angstrom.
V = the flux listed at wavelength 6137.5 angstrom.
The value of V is 13.3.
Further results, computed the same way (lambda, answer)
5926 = 14.19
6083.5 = 13.29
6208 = 11.9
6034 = 14.59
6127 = 12.02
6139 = 11.01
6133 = 13.08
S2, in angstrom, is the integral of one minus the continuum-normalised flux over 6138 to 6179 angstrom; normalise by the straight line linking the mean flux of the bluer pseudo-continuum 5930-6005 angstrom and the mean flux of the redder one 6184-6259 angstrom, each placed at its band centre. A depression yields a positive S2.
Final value 1.7 angstrom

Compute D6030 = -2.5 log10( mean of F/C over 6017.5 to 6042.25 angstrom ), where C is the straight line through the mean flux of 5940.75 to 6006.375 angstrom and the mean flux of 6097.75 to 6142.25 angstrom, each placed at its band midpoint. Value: 0.03 mag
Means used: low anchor 13.4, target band 12.9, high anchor 13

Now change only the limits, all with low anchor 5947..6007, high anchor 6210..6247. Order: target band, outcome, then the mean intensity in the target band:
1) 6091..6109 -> -0.01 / 13.6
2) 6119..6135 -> 0.07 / 12.6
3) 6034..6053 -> -0.03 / 13.8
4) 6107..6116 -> 0.00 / 13.3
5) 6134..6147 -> 0.05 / 12.8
